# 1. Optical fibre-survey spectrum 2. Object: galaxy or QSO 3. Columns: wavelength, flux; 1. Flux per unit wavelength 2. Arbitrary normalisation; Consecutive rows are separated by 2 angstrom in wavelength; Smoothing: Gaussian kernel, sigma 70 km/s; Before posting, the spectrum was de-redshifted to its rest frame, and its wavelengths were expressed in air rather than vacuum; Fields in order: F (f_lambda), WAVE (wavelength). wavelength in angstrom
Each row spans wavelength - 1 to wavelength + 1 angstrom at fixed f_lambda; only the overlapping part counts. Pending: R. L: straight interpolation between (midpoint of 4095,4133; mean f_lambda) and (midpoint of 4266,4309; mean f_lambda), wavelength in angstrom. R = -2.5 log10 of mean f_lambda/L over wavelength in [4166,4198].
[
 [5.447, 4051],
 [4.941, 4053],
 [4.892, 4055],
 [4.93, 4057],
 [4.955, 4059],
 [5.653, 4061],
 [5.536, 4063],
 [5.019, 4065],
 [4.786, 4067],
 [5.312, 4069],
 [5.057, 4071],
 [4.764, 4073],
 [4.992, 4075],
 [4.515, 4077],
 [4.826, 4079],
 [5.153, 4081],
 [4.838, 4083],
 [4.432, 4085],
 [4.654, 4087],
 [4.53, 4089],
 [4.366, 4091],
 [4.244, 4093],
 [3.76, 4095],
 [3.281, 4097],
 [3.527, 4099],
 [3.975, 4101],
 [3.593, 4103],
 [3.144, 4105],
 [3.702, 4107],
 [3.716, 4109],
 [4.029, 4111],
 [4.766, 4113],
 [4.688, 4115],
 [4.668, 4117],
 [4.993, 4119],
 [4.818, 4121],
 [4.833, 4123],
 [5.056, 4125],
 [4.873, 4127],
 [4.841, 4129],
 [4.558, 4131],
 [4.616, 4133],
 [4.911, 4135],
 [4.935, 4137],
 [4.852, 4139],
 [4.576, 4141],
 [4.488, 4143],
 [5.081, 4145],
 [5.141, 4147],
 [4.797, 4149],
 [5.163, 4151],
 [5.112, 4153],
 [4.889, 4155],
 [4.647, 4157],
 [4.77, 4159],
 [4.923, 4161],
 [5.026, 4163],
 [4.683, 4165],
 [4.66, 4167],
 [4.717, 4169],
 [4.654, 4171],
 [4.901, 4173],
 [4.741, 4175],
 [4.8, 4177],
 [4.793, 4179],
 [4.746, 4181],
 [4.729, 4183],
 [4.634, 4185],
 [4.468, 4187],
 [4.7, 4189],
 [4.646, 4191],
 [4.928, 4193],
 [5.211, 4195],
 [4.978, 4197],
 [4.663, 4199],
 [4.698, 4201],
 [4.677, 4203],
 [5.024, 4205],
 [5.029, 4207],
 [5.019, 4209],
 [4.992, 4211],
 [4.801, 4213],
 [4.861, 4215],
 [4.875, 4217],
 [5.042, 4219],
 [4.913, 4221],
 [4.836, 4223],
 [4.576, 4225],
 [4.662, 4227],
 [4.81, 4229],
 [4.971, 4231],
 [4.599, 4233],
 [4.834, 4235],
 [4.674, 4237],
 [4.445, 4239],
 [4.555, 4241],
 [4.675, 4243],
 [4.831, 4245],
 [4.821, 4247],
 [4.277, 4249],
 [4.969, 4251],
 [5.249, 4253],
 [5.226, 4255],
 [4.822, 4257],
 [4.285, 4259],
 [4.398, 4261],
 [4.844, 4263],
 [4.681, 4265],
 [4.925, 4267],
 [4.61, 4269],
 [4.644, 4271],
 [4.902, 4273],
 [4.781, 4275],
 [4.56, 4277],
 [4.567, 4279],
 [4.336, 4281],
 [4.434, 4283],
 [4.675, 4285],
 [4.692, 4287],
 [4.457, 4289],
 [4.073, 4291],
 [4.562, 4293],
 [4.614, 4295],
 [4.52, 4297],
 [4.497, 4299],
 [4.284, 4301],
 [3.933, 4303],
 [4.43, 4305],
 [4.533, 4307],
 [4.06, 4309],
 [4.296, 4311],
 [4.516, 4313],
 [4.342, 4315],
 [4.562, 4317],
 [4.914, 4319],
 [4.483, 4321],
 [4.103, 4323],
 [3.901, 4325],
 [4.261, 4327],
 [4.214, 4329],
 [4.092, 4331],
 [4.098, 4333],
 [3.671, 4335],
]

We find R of -0.09 mag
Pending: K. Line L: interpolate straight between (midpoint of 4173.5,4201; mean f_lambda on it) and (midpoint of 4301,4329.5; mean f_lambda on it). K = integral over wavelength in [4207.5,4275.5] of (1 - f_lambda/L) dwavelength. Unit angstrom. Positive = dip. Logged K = -2.9 angstrom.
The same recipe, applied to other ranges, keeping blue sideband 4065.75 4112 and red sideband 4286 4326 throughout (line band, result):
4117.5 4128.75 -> -1.5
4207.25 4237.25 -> -3.3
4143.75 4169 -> -3.2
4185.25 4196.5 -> -1.1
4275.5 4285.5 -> -0.3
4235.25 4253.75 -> -1.5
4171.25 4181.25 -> -1.0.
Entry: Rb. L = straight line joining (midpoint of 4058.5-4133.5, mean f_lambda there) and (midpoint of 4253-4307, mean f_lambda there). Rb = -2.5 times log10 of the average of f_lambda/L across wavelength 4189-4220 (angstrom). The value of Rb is -0.07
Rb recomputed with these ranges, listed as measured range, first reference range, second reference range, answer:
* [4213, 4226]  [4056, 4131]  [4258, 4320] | -0.07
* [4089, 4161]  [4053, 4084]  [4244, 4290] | 0.10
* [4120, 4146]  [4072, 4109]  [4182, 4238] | -0.09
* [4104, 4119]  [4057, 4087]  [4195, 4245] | 0.18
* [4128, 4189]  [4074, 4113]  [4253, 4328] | -0.12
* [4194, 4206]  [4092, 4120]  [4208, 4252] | -0.07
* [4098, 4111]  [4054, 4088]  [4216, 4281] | 0.33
